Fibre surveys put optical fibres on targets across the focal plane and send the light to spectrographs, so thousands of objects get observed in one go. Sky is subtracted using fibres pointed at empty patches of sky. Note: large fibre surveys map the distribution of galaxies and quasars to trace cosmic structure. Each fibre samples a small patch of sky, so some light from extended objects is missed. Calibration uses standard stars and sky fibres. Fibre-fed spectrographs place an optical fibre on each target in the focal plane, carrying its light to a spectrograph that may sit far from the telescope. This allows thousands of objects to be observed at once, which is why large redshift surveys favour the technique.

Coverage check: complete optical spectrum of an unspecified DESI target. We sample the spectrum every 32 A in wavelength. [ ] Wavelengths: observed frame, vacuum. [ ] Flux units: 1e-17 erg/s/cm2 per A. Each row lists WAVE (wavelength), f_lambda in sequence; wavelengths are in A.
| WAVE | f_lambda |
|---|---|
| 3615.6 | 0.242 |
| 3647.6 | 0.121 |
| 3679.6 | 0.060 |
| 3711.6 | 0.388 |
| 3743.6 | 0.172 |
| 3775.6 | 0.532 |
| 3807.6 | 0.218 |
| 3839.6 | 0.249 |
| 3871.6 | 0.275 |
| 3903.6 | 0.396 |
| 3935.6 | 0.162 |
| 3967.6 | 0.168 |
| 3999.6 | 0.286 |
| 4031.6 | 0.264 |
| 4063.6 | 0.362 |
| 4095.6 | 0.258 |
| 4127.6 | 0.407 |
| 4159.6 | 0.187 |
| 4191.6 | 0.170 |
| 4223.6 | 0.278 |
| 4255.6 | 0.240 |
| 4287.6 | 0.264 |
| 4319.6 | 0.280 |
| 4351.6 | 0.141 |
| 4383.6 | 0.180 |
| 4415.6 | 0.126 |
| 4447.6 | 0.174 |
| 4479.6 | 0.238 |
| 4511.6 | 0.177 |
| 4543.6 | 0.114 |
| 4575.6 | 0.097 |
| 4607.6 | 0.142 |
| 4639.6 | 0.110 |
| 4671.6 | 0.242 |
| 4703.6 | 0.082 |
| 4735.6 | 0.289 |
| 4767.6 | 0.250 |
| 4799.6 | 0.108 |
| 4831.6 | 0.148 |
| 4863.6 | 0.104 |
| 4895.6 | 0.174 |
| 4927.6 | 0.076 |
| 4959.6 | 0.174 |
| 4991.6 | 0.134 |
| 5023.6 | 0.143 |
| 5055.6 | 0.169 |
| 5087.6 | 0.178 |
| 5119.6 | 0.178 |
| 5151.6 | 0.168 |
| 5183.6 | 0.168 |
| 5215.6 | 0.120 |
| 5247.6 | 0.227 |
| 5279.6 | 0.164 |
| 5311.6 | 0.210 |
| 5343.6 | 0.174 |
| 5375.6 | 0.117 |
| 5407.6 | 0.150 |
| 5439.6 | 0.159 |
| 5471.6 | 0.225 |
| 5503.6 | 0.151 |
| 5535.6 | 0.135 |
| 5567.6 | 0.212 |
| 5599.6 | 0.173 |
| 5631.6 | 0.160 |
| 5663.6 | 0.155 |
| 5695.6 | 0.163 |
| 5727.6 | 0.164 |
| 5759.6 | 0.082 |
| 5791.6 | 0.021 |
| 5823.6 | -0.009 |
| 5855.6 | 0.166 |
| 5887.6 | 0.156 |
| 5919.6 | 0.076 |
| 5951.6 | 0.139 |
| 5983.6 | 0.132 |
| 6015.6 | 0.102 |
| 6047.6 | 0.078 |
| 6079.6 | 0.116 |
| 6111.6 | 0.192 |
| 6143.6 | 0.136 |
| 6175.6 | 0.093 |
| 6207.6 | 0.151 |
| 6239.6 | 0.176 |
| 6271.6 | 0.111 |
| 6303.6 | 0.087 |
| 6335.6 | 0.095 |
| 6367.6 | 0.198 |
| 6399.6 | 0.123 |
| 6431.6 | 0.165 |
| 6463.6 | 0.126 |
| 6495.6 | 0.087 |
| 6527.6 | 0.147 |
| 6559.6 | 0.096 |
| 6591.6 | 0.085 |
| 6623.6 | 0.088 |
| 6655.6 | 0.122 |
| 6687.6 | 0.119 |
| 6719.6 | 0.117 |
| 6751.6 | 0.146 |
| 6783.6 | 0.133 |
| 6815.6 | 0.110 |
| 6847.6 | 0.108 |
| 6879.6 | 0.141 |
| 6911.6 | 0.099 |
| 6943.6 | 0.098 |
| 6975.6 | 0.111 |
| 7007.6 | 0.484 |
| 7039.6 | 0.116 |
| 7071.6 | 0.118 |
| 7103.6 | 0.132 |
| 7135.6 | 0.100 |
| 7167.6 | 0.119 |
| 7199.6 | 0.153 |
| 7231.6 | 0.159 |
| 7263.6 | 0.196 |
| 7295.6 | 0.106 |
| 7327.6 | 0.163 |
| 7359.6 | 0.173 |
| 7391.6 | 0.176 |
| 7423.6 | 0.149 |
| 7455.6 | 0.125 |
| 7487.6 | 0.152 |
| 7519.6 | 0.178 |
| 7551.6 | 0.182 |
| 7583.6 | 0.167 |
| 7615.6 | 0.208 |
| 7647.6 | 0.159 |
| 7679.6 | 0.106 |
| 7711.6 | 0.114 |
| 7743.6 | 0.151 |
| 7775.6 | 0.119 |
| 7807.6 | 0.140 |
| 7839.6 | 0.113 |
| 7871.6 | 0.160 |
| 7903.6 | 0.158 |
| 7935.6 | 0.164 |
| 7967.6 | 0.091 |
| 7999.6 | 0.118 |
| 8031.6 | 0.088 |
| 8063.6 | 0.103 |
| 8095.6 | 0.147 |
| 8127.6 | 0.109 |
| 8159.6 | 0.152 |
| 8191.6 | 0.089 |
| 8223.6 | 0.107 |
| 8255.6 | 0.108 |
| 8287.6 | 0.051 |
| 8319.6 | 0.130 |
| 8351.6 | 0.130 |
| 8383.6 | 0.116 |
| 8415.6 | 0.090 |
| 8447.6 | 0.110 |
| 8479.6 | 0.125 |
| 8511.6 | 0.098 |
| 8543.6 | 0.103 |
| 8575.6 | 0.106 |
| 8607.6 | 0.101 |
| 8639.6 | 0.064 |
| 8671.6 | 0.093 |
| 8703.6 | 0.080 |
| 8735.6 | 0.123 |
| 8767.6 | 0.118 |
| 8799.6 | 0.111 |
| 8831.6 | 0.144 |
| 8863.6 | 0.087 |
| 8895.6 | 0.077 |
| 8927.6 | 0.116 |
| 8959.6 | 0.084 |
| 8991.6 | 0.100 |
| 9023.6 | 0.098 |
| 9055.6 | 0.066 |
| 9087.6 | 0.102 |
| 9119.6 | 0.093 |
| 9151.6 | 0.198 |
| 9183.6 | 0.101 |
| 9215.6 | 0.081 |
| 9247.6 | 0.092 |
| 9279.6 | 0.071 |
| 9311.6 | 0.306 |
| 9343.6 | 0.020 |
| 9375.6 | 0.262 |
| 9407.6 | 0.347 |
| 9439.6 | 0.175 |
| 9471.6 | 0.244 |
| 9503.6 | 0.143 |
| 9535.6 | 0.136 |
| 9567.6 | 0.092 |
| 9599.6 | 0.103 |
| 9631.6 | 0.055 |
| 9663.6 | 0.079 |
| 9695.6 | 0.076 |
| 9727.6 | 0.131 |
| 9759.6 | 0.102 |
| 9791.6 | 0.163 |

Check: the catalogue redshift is 0.88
